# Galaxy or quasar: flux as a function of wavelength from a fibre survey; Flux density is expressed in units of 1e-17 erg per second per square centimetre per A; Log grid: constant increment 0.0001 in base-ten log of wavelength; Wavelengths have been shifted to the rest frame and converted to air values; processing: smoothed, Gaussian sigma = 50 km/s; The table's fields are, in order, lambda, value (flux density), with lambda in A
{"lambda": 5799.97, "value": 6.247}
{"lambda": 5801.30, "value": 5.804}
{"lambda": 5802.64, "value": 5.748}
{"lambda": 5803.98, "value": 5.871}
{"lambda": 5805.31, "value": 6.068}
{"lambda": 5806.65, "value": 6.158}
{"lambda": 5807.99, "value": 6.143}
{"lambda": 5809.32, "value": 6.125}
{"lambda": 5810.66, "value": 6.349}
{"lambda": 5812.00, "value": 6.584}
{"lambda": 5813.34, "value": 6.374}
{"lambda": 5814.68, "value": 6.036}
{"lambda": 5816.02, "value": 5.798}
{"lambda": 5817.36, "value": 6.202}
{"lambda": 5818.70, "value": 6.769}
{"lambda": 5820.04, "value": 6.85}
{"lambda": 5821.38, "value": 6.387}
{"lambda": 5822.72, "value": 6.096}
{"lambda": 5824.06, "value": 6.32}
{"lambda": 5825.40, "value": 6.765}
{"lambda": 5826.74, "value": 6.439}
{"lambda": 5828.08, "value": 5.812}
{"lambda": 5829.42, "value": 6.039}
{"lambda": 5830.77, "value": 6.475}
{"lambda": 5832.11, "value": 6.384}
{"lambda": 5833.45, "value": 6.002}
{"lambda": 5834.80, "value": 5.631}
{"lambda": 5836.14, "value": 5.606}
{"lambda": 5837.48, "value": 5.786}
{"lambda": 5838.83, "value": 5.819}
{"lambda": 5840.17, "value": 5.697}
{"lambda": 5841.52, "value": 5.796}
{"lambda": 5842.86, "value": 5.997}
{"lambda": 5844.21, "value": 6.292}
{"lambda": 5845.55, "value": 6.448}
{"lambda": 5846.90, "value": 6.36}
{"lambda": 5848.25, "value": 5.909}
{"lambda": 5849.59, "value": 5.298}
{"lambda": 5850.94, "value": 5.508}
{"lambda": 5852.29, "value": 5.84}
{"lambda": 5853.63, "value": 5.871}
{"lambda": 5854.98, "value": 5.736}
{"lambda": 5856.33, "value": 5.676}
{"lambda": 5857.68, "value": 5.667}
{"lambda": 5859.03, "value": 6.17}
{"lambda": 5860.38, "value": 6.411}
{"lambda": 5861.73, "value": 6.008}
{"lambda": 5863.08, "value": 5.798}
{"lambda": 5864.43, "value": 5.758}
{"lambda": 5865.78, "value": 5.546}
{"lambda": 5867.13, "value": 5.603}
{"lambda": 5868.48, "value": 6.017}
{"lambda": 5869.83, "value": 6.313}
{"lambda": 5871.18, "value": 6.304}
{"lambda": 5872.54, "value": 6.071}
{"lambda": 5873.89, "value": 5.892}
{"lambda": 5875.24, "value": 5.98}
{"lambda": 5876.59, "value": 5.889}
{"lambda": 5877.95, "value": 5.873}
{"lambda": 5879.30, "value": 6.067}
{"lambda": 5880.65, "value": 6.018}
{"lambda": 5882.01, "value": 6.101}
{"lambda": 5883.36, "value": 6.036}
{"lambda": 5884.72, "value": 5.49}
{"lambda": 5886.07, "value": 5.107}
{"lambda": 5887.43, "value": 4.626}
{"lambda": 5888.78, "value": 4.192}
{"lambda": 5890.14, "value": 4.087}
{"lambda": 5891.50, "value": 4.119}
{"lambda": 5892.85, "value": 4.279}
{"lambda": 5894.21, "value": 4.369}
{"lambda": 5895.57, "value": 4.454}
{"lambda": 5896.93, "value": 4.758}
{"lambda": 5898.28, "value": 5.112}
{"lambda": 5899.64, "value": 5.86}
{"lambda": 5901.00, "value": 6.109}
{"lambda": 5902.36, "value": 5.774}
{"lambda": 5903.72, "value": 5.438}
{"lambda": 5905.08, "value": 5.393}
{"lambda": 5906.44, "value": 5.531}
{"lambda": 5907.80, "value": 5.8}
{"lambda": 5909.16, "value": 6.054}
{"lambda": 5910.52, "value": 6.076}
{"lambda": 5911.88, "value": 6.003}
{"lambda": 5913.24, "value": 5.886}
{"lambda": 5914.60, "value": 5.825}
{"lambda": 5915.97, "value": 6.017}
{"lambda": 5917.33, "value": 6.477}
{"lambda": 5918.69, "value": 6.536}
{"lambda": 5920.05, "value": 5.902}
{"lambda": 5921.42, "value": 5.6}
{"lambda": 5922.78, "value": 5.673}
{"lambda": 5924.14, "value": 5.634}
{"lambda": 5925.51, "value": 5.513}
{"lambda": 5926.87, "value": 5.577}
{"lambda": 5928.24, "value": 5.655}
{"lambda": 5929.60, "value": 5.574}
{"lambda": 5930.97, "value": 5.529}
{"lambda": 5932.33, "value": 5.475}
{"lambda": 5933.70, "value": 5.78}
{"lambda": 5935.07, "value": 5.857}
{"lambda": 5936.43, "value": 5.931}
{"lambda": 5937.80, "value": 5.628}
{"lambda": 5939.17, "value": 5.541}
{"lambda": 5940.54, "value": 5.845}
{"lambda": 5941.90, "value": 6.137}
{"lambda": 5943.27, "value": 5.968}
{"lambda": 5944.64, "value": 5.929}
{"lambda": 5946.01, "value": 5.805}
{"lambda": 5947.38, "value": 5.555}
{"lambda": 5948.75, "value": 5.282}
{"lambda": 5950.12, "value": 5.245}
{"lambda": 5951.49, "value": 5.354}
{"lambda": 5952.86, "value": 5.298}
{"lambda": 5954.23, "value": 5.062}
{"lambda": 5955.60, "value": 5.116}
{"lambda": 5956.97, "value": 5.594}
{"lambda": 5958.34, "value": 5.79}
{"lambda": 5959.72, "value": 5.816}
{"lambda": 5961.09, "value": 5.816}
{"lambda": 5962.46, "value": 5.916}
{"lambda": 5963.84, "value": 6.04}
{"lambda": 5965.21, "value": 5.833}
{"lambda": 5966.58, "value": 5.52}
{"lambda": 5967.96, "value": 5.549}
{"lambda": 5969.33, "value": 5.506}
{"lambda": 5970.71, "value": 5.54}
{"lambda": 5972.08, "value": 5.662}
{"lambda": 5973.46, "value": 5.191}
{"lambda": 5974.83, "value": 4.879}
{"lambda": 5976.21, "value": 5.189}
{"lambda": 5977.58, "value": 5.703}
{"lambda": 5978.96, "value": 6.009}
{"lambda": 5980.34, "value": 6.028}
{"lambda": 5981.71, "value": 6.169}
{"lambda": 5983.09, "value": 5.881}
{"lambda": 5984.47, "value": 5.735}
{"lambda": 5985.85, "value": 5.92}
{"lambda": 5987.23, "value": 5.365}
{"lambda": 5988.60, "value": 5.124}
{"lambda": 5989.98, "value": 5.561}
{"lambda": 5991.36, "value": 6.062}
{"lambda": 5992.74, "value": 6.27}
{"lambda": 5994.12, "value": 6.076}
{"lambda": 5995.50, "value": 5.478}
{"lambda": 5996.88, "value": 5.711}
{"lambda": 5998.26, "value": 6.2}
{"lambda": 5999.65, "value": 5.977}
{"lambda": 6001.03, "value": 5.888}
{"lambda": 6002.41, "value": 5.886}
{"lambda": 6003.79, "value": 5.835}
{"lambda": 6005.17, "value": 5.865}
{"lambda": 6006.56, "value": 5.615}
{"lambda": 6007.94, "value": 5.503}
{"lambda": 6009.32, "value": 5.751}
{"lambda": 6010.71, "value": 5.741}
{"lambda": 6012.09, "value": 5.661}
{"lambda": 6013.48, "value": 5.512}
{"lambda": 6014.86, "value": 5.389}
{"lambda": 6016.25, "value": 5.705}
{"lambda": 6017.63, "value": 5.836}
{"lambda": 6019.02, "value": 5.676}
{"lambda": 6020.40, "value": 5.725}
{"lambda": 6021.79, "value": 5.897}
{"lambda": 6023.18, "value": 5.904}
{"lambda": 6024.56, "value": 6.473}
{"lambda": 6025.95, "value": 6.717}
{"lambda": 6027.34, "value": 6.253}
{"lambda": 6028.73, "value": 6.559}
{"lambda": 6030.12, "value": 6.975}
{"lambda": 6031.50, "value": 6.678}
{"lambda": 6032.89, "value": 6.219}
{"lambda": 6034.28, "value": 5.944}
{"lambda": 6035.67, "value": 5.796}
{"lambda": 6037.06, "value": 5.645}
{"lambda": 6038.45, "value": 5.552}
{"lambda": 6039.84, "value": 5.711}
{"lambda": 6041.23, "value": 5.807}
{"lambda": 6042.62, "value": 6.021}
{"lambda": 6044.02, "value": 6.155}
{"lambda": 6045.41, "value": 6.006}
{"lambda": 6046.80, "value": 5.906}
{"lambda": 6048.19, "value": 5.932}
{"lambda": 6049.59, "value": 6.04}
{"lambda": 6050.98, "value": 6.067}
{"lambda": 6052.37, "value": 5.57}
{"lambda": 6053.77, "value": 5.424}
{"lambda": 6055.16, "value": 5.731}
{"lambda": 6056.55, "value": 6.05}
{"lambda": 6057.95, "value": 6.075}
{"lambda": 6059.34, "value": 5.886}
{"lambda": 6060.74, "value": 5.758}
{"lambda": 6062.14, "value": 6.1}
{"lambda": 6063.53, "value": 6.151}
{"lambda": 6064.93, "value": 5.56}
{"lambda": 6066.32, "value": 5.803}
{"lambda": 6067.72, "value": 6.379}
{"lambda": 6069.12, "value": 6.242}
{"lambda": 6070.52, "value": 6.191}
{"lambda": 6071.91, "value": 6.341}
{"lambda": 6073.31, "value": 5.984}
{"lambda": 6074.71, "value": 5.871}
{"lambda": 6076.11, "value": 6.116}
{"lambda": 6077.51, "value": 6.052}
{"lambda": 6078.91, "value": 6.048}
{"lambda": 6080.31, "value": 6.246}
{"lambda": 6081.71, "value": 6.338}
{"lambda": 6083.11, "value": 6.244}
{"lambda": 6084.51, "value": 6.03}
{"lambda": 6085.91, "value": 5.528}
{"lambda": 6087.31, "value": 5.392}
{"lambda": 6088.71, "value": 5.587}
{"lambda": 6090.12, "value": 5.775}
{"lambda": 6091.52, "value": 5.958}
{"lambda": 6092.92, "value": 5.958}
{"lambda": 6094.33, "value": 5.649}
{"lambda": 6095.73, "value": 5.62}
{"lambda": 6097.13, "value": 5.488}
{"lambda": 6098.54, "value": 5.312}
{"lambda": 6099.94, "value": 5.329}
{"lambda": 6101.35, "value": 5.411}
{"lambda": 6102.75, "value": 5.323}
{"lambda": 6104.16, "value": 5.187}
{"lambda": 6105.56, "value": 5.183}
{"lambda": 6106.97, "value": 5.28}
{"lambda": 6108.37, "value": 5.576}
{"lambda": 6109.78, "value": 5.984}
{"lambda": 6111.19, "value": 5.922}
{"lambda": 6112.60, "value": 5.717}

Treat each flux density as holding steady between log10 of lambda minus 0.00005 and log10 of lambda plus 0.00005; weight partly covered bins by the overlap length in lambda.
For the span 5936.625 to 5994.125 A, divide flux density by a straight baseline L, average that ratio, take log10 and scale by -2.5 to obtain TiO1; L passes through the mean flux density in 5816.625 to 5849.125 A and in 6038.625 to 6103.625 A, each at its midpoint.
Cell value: 0.06 mag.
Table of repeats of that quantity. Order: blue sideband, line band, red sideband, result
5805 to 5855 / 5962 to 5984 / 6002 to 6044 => 0.06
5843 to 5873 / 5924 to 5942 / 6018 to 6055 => 0.05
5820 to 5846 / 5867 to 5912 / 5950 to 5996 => 0.08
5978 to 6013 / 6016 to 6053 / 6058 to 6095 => -0.03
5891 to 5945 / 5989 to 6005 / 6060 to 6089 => -0.01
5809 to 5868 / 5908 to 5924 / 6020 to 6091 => 0.01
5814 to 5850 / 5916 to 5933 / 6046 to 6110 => 0.04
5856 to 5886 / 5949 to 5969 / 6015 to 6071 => 0.08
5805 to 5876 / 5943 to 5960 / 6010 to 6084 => 0.10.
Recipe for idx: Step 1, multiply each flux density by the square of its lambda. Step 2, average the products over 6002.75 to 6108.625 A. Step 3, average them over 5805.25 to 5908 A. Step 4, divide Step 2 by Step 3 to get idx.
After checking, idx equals 1.1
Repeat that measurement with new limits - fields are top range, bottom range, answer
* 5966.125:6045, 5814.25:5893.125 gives 1.05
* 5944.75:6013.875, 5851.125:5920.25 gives 1.04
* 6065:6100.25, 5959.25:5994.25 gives 1.07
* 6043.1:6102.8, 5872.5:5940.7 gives 1.12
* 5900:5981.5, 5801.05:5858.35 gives 0.98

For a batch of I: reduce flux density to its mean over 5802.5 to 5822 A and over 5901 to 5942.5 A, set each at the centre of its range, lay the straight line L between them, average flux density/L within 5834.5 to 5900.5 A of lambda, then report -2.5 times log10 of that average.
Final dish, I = 0.075 mag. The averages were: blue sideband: 6.24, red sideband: 5.79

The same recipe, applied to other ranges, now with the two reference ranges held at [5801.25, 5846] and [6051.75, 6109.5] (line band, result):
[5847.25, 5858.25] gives 0.07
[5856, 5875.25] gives 0.02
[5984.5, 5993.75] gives 0.04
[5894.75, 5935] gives 0.06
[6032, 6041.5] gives 0.01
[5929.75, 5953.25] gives 0.06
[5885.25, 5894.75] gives 0.34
